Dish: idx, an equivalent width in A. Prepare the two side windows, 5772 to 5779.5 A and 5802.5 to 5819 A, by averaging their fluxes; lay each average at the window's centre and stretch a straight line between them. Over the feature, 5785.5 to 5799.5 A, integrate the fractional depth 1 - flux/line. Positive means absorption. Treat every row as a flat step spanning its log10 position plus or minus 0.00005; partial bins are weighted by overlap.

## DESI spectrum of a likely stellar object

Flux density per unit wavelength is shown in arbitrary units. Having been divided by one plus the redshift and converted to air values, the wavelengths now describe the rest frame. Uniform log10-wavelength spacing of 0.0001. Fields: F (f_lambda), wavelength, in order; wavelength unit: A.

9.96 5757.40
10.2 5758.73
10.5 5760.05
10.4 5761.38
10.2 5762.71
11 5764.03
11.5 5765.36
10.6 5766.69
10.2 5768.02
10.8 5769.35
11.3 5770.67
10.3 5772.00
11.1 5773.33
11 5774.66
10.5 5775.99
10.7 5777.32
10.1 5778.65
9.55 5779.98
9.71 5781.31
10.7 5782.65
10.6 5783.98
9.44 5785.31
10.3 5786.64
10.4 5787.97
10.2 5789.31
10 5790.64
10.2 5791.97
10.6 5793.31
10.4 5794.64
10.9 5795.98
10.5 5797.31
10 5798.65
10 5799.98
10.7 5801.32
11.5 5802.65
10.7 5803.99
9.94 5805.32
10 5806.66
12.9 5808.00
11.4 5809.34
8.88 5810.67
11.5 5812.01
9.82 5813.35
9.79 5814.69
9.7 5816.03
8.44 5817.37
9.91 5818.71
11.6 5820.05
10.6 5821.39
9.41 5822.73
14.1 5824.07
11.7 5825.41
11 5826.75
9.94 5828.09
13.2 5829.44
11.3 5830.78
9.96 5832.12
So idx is 0.2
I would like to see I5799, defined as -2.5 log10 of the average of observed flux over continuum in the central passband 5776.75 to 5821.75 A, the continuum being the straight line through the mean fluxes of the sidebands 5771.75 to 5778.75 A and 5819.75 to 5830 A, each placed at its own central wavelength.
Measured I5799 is 0.07 mag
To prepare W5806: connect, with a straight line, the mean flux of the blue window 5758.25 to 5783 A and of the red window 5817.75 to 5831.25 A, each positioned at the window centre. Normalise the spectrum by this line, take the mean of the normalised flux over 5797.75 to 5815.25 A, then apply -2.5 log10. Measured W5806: 0.04 mag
